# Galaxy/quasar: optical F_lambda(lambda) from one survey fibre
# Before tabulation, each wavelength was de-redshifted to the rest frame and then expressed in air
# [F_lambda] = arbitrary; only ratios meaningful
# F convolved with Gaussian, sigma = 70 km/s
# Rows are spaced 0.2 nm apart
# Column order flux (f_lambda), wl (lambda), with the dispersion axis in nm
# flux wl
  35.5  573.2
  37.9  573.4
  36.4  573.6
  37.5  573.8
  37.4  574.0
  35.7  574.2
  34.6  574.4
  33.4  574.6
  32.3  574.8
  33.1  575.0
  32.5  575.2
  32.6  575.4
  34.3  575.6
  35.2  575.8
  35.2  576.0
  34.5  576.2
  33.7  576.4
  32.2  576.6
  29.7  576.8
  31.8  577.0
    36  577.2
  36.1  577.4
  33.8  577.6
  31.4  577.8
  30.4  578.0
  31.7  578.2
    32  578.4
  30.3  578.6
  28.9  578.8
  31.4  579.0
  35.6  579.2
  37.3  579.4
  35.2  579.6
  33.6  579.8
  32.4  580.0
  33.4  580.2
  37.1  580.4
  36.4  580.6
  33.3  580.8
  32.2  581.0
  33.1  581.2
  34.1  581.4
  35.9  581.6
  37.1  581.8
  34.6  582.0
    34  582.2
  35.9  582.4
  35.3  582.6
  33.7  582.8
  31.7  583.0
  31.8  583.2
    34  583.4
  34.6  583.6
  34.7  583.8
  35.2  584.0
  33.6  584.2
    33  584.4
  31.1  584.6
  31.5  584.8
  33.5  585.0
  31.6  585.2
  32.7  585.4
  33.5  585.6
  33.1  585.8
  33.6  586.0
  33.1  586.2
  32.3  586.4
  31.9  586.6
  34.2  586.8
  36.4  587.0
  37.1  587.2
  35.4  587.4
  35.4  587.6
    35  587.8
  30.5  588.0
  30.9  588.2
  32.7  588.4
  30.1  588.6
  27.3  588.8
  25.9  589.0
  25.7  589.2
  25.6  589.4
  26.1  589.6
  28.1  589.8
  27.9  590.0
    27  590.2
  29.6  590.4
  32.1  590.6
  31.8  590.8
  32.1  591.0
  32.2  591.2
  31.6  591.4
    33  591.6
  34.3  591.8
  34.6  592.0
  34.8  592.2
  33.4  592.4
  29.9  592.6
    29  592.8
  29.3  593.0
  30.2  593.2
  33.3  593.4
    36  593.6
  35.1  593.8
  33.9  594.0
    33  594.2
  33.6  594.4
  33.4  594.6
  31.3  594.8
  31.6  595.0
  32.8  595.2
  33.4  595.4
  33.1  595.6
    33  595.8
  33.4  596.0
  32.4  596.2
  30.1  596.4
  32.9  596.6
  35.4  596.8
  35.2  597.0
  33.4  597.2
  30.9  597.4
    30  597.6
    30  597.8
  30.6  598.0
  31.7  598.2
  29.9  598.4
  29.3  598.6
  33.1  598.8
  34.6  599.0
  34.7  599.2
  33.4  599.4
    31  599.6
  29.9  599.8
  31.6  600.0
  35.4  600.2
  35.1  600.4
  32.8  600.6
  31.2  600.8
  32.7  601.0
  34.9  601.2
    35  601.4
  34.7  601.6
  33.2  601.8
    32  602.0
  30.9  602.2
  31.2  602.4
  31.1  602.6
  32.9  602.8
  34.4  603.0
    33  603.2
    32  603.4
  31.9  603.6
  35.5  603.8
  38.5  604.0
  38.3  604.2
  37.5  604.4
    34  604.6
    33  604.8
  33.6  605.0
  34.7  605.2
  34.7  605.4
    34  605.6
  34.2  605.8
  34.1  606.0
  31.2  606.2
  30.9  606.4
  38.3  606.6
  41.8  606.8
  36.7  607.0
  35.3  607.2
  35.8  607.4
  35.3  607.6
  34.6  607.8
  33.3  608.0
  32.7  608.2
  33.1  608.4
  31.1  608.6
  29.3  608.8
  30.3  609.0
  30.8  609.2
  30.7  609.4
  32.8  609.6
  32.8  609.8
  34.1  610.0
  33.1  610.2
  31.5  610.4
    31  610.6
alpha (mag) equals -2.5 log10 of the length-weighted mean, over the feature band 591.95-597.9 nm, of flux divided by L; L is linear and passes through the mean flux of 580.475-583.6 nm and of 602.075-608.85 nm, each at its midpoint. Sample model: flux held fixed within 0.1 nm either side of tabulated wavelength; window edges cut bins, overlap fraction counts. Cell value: 0.05 mag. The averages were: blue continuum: 34.2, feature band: 32.6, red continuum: 34.1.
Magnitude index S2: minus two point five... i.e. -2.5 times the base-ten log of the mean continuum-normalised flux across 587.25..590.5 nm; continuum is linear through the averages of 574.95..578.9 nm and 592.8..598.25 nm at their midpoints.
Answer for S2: 0.101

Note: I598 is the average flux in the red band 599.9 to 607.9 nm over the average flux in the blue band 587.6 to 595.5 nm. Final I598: 1.09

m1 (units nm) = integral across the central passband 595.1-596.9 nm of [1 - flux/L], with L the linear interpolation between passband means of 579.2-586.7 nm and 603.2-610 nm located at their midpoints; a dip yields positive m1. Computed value 0.05 nm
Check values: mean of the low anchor 33.8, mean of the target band 32.9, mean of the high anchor 34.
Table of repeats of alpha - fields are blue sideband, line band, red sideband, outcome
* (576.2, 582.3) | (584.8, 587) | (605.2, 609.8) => 0.02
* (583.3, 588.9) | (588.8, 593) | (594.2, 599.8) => 0.09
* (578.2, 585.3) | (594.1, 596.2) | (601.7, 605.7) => 0.03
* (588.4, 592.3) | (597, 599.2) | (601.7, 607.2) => 0.02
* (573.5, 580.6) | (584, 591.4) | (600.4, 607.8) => 0.08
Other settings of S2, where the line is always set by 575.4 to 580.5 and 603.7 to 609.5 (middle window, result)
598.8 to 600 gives 0.04 mag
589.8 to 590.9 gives 0.14 mag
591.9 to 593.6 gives 0.06 mag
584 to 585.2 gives 0.03 mag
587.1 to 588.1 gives -0.03 mag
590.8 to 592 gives 0.03 mag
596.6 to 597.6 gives 0.02 mag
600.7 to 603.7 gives 0.04 mag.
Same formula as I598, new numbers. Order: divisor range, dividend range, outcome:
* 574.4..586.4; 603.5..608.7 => 1.04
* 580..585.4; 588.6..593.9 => 0.90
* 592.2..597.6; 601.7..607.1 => 1.05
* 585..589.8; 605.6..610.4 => 1.06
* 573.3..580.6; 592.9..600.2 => 0.96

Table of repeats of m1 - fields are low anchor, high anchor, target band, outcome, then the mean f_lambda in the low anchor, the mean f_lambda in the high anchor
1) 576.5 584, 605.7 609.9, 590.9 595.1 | 0.12 nm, 33.6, 33.6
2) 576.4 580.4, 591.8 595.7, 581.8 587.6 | -0.16 nm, 32.9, 32.8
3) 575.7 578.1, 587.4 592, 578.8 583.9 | -0.30 nm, 33.3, 30.4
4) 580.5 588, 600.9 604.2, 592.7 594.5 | 0.06 nm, 33.9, 33.5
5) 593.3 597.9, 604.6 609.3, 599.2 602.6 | 0.06 nm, 32.9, 33.9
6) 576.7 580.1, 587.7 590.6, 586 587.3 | -0.19 nm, 32.8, 28.9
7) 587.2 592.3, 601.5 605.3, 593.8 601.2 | 0.00 nm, 30.9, 33.8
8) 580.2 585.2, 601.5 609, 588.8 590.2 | 0.30 nm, 34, 34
